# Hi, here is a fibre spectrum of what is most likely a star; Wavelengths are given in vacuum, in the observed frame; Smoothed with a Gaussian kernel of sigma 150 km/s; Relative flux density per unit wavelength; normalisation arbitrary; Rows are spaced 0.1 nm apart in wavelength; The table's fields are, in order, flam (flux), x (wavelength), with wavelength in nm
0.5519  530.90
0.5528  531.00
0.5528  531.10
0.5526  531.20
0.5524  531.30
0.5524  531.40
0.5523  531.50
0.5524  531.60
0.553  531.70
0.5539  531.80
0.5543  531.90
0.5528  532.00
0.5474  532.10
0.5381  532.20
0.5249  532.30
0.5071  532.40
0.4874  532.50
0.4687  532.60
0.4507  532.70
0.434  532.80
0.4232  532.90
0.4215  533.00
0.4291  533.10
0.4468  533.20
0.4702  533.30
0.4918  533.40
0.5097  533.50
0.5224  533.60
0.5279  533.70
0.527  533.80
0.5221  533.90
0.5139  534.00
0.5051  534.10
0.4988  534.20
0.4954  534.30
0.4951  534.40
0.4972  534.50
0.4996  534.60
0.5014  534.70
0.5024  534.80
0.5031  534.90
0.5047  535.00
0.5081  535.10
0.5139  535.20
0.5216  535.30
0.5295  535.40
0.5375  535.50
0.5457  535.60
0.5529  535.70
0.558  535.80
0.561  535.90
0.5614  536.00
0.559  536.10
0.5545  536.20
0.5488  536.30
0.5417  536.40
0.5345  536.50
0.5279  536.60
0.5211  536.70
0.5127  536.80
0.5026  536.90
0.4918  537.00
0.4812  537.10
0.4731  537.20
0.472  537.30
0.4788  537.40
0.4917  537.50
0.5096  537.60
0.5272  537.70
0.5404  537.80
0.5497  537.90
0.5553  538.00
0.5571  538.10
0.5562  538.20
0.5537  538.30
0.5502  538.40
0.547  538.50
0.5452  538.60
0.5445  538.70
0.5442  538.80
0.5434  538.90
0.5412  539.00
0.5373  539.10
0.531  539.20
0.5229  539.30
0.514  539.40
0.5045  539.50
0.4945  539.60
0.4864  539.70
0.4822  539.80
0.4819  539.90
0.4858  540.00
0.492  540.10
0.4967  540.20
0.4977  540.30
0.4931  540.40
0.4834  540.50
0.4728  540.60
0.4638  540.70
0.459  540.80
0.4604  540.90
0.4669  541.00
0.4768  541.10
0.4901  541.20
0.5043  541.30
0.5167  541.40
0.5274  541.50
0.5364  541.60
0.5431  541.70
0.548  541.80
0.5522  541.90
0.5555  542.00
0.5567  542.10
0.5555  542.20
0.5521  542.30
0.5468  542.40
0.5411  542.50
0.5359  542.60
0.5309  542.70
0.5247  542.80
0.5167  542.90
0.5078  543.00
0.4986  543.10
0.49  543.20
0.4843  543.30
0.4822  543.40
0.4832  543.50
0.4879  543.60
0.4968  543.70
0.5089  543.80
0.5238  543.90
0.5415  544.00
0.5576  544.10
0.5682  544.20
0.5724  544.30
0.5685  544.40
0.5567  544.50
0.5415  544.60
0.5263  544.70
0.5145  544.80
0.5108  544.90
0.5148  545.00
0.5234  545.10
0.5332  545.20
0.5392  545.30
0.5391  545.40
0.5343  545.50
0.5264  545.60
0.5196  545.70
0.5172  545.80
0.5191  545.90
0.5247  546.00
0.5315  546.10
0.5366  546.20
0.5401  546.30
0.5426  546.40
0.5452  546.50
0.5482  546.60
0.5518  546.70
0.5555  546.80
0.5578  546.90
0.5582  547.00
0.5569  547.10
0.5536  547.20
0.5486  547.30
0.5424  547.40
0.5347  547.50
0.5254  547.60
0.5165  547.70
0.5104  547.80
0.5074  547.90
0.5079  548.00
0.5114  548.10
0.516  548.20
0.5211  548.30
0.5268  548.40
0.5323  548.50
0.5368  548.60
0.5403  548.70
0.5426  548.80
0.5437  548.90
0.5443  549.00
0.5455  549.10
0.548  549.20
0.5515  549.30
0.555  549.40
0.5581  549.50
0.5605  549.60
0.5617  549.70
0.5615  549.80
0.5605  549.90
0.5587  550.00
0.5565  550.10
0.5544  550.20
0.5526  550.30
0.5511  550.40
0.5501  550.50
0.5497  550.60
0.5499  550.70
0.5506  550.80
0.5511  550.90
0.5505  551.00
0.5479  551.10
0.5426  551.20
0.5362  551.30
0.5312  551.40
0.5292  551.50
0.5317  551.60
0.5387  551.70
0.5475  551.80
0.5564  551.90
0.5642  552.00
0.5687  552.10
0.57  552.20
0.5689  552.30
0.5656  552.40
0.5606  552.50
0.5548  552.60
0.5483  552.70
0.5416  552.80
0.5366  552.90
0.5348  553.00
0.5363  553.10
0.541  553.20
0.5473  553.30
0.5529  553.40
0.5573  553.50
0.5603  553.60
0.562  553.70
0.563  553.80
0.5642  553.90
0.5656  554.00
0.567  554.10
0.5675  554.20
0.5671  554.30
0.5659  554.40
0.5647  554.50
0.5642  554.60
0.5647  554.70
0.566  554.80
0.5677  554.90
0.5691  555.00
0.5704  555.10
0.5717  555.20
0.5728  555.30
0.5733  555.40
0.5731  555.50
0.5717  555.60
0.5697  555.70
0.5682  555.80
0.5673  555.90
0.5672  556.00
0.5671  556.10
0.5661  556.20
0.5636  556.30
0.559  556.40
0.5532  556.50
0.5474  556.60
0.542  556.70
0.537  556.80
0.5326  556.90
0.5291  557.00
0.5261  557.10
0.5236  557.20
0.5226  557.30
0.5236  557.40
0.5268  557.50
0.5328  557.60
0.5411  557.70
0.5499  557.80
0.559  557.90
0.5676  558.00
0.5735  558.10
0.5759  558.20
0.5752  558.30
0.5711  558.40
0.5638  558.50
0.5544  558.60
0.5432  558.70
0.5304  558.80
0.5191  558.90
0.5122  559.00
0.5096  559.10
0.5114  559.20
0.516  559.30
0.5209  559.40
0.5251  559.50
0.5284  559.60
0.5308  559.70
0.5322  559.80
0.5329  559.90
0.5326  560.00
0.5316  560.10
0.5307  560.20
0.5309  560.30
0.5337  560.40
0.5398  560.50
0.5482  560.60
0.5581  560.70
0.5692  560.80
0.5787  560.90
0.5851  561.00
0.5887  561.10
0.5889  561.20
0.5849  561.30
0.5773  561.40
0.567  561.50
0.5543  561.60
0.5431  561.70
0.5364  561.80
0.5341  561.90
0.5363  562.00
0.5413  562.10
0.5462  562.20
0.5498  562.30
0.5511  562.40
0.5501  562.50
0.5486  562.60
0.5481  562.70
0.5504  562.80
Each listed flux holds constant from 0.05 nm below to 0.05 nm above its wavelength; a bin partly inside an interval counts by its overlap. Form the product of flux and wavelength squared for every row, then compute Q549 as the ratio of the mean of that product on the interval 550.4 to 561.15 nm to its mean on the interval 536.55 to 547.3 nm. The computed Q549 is 1.11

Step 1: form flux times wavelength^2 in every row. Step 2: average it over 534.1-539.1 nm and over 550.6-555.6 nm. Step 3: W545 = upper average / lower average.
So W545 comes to 1.13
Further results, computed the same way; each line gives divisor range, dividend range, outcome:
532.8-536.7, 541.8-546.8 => 1.07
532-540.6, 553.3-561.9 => 1.17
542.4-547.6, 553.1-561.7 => 1.09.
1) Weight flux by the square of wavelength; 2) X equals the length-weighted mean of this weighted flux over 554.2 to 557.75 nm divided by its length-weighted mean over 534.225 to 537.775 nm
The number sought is 1.15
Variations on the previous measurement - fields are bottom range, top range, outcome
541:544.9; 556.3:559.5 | 1.08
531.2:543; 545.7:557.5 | 1.12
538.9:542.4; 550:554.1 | 1.13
